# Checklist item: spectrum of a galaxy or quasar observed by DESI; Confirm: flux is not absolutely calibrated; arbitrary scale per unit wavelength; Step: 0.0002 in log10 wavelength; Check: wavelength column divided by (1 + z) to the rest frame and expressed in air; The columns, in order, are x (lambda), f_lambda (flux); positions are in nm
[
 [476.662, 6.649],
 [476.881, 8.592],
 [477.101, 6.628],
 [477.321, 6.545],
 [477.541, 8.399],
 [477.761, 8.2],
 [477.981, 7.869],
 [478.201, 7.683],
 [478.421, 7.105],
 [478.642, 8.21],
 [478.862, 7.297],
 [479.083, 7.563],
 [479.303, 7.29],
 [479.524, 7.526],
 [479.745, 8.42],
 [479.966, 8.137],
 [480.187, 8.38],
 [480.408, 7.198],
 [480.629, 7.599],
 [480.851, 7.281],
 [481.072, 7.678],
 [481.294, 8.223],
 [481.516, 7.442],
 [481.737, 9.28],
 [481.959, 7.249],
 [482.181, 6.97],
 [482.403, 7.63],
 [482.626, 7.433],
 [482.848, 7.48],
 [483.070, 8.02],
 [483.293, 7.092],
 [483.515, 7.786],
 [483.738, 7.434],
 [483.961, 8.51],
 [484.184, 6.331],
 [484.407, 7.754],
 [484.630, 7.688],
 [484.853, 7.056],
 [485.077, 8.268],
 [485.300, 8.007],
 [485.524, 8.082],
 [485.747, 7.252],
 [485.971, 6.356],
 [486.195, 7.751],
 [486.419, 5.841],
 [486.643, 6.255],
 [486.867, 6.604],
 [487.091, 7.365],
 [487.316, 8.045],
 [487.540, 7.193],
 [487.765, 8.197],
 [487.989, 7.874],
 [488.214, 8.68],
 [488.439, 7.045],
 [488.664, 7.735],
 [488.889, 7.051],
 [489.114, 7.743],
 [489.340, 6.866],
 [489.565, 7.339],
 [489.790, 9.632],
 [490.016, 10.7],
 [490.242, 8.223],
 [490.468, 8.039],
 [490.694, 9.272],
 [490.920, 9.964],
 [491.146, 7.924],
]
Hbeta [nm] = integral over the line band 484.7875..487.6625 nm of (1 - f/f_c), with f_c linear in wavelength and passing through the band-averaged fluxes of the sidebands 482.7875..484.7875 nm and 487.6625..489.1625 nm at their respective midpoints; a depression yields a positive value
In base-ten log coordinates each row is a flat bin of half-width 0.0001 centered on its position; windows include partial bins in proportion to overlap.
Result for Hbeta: 0.16 nm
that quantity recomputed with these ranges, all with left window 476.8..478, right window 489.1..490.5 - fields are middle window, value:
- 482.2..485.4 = 0.19 nm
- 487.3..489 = 0.12 nm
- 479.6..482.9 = 0.06 nm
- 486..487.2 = 0.22 nm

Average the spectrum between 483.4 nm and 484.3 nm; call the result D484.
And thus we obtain 7.52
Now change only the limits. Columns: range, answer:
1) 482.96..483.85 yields 7.58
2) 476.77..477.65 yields 7.54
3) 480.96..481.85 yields 8.16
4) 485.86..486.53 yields 6.65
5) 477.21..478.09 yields 7.75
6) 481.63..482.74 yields 7.7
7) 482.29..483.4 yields 7.53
